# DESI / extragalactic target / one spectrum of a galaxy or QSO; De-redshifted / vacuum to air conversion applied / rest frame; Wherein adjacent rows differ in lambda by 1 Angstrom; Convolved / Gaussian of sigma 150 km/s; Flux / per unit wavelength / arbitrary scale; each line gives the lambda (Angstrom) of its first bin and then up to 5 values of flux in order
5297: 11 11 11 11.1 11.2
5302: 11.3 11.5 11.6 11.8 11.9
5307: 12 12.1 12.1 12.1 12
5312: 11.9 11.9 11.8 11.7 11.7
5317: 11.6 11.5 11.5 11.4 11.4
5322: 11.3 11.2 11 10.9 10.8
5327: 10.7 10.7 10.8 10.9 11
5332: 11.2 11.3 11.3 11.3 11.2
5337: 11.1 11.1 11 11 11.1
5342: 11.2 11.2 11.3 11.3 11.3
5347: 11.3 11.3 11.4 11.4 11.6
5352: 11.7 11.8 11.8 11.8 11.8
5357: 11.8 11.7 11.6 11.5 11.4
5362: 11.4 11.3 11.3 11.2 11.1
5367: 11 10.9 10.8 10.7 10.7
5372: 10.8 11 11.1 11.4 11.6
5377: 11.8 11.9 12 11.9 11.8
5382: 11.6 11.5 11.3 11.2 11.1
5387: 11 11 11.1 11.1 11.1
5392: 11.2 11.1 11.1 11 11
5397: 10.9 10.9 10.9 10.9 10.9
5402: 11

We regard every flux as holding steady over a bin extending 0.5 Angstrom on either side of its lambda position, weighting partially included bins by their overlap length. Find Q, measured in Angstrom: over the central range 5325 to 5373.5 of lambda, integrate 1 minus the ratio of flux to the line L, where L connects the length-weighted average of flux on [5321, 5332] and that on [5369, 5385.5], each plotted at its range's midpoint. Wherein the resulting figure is -0.3 Angstrom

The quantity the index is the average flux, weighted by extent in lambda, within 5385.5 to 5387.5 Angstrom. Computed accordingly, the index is 11.1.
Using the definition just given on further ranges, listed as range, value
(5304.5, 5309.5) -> 12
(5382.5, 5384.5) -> 11.4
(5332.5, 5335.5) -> 11.3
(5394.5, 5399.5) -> 10.9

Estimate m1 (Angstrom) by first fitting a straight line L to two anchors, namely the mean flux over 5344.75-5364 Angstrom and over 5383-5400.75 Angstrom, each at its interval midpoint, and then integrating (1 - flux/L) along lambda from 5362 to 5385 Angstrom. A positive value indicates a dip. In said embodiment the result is 0.0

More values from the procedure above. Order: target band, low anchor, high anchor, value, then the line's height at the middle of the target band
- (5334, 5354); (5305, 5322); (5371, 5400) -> 0.4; 11.6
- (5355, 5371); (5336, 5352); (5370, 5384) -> 0.1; 11.4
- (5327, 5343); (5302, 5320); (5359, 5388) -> 0.7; 11.6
